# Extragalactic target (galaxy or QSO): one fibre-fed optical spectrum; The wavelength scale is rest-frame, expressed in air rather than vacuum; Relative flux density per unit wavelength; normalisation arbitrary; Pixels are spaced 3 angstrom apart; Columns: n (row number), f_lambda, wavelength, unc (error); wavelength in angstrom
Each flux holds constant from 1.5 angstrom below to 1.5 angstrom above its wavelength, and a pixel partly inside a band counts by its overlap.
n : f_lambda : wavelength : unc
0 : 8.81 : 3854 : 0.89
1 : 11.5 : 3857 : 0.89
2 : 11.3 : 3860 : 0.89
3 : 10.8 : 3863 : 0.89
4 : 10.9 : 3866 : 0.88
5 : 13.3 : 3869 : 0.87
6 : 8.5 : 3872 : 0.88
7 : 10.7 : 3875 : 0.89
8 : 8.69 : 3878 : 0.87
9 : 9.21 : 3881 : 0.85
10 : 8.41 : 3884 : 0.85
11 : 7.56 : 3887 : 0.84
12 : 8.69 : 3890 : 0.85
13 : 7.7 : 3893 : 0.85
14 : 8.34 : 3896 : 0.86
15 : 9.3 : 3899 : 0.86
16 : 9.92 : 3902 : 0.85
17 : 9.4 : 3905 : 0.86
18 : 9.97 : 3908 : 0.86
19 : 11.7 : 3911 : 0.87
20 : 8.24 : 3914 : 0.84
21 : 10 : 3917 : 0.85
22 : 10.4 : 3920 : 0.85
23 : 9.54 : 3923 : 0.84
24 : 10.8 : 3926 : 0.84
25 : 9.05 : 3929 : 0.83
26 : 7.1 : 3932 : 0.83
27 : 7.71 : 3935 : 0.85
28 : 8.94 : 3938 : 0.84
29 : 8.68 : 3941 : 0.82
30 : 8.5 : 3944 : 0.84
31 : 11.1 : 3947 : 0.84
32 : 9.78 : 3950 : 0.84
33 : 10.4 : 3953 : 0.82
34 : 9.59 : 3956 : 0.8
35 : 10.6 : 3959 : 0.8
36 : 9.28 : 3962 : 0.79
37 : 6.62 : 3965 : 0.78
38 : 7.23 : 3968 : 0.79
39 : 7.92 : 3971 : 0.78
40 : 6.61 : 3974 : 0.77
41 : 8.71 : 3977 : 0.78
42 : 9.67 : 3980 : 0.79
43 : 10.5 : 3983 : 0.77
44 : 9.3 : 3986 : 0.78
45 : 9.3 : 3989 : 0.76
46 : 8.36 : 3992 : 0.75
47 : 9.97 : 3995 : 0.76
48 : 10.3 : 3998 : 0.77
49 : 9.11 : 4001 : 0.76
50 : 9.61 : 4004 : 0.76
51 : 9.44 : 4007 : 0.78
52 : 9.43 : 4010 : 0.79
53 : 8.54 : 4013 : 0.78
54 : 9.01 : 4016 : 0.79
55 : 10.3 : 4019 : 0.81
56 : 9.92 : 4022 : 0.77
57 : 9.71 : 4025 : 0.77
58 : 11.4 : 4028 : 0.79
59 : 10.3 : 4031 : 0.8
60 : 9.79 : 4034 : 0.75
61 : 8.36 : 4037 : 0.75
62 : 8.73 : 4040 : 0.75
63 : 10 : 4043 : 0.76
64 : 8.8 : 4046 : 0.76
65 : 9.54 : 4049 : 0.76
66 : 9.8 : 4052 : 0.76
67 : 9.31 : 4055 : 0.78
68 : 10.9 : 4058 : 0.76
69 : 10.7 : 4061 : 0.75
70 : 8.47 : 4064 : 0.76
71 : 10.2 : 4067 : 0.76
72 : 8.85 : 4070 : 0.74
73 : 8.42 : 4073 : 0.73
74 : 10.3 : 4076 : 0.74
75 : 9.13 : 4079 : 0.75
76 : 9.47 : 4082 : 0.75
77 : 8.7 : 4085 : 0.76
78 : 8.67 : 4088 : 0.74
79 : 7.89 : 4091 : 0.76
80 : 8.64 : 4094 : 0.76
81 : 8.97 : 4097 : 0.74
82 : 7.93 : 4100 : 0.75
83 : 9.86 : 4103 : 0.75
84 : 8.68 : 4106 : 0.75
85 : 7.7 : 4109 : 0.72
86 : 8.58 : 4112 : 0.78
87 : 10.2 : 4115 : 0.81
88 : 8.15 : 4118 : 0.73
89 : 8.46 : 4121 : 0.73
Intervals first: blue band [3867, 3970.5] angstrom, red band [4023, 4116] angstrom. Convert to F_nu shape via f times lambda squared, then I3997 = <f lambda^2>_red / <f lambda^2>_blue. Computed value 1.08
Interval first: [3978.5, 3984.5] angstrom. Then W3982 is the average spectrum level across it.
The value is 10.1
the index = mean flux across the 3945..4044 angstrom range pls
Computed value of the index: 9.35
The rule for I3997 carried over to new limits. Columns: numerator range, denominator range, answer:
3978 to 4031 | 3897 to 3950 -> 1.07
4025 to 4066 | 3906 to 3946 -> 1.11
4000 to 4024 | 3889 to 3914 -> 1.07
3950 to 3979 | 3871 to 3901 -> 1.03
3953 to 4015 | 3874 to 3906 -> 1.07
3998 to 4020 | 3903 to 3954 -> 1.03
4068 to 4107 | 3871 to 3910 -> 1.09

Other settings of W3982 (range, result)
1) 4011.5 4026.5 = 9.5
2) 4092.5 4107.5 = 8.82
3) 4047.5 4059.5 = 9.89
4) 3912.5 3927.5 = 9.8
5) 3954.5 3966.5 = 9.02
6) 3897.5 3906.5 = 9.54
